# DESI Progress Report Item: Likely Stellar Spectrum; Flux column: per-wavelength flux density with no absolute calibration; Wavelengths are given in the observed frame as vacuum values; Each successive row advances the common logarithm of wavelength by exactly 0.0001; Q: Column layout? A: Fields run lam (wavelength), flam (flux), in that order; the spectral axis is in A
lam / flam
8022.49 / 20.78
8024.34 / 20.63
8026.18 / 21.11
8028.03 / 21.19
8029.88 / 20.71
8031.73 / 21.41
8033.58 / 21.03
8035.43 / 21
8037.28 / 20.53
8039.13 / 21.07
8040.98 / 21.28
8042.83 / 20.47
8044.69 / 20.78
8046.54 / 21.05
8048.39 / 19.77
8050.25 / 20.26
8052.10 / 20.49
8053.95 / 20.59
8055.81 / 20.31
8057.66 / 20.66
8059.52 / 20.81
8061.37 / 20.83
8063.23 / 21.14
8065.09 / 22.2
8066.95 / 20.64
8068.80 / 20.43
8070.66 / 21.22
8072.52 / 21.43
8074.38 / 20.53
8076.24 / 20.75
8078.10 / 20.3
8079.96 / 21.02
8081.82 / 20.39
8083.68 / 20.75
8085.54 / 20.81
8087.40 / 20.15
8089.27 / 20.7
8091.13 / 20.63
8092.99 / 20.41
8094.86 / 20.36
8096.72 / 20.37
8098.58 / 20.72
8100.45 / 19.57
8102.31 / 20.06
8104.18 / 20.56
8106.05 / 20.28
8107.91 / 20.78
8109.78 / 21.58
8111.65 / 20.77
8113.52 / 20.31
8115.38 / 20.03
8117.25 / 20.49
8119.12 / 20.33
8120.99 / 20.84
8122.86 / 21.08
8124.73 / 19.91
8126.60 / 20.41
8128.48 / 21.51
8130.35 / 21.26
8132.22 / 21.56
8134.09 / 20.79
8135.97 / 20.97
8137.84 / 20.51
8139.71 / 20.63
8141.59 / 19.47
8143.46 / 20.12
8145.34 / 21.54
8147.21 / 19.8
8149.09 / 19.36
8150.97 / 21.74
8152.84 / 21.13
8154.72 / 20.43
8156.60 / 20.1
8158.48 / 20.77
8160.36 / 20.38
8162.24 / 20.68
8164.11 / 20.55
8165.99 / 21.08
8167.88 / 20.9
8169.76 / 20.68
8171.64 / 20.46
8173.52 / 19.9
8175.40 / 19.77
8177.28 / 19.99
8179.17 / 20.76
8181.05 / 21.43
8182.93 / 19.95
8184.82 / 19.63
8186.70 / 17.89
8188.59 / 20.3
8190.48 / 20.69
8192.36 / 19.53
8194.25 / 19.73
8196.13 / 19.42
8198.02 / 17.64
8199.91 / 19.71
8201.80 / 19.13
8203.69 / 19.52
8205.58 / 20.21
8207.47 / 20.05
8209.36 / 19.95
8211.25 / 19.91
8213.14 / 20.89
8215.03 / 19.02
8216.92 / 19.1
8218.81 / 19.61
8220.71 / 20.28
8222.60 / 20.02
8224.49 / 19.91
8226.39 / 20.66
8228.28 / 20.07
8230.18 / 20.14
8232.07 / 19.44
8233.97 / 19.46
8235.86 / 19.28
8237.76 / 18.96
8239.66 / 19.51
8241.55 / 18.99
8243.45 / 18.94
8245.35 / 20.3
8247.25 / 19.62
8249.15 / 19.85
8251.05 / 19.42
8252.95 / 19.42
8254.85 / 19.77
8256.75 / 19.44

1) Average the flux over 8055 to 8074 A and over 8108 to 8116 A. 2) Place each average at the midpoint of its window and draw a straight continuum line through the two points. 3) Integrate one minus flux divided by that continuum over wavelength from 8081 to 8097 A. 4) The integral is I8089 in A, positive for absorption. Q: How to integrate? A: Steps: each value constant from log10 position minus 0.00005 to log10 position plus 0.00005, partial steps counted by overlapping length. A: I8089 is 0.2 A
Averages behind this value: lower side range 21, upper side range 20.7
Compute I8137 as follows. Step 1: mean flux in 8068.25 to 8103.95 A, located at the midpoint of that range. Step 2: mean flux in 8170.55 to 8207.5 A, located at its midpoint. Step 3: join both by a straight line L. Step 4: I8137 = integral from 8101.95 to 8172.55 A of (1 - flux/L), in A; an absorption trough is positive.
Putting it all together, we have -1.61 A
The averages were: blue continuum 20.6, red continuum 19.8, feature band 20.6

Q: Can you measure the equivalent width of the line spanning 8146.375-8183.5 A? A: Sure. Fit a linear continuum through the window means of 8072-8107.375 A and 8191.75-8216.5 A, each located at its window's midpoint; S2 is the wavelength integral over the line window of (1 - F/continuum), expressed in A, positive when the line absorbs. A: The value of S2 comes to -1.12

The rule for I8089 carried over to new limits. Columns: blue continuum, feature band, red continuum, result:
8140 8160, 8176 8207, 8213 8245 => 0.5 A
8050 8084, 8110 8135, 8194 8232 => -0.4 A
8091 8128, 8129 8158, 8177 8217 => -0.6 A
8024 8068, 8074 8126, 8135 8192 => 0.3 A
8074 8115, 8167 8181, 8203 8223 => -0.2 A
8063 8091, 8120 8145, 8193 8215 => -0.5 A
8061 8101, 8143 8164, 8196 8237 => -0.4 A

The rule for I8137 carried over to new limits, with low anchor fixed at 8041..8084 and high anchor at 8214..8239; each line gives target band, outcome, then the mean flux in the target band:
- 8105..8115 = -0.13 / 20.7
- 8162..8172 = -0.34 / 20.7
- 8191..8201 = 0.31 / 19.3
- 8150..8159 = -0.30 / 20.8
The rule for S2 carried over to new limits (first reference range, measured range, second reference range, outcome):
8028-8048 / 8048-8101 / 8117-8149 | 0.40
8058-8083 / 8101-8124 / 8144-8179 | 0.16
